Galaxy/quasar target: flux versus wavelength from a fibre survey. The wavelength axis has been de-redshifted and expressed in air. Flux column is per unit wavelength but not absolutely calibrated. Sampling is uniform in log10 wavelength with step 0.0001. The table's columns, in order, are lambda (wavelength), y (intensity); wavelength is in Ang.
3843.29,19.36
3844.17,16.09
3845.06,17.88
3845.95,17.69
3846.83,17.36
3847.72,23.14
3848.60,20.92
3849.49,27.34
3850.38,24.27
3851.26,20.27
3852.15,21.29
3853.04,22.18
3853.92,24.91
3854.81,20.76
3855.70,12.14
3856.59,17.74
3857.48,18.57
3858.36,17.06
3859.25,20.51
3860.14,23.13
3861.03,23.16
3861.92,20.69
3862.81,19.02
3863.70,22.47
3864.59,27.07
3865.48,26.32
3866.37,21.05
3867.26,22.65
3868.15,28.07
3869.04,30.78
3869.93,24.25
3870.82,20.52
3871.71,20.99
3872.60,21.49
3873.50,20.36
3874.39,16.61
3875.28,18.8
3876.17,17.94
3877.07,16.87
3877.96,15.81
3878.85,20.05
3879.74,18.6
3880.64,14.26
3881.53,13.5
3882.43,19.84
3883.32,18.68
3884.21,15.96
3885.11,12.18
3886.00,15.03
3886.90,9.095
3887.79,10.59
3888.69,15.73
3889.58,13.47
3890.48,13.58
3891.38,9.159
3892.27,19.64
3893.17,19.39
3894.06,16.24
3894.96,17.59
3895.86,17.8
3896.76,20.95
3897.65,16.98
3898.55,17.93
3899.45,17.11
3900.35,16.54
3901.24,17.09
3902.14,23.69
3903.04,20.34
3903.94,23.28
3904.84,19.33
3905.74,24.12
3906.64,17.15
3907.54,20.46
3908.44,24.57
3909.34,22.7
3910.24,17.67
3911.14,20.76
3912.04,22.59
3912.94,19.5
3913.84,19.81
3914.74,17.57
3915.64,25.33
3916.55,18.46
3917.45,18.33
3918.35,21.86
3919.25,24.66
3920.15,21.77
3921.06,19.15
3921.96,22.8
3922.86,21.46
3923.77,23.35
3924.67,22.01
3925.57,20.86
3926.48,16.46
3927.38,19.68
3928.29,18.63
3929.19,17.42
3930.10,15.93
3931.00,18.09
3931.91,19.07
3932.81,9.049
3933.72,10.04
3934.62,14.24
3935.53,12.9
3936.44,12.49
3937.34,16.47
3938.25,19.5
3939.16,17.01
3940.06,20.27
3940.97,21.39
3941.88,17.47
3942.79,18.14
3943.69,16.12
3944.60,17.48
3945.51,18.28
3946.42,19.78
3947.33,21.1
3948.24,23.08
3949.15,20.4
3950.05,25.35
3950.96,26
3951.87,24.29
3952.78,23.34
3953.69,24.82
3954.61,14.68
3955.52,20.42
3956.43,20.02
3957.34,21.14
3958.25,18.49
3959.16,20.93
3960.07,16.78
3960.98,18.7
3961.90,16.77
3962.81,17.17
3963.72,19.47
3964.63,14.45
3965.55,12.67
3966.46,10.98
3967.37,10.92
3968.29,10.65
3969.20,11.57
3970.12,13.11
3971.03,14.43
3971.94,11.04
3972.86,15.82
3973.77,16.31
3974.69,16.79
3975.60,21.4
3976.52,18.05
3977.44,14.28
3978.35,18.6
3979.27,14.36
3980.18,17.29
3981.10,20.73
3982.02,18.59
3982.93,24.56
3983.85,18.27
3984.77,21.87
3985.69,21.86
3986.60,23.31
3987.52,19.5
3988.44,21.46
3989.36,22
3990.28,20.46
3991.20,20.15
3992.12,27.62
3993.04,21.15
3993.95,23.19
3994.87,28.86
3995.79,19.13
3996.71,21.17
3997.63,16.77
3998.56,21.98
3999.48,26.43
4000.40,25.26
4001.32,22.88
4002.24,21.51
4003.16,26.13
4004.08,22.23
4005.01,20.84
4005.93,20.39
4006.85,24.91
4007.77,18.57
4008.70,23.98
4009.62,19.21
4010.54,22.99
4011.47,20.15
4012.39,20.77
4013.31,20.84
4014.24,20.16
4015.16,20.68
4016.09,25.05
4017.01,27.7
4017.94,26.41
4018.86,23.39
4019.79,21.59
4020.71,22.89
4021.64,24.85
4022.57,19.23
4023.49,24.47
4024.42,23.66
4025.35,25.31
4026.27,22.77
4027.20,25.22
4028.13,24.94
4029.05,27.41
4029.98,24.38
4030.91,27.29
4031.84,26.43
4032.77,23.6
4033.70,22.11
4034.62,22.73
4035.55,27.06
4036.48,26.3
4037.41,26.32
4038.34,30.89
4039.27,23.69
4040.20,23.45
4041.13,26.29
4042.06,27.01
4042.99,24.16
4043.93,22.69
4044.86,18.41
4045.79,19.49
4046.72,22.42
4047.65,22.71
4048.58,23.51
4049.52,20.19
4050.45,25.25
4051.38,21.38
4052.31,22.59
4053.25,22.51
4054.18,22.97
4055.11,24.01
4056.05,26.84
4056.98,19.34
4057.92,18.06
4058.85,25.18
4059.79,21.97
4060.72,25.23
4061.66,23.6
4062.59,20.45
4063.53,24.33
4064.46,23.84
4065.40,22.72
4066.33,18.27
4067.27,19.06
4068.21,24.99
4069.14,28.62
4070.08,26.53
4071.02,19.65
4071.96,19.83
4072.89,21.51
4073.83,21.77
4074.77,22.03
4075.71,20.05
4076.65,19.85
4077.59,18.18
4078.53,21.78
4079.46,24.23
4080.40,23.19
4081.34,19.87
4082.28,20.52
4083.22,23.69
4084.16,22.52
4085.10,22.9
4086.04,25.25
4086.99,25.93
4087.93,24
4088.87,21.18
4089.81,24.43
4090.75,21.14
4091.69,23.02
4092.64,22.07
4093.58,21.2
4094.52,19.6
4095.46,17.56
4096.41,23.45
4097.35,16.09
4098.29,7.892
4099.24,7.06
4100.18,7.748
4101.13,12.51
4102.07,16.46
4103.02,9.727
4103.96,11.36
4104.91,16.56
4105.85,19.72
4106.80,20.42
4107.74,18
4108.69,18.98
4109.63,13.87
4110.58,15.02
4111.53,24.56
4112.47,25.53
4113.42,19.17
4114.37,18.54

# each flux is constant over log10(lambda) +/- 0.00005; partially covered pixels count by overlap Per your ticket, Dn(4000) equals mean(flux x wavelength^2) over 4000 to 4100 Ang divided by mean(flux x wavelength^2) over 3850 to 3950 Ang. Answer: 1.27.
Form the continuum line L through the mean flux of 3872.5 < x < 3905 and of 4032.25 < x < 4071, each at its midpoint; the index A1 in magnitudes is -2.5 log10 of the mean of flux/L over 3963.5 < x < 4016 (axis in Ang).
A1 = 0.08 mag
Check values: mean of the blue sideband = 17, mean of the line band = 19.6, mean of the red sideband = 23.4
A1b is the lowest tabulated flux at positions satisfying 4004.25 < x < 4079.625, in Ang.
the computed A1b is 18.06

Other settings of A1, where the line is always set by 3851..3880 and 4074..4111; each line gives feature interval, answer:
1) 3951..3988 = 0.13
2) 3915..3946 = 0.11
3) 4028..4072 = -0.21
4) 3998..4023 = -0.15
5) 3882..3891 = 0.40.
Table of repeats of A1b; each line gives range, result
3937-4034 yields 10.65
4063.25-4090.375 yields 18.18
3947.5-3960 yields 14.68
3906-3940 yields 9.049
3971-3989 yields 11.04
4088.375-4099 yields 7.892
